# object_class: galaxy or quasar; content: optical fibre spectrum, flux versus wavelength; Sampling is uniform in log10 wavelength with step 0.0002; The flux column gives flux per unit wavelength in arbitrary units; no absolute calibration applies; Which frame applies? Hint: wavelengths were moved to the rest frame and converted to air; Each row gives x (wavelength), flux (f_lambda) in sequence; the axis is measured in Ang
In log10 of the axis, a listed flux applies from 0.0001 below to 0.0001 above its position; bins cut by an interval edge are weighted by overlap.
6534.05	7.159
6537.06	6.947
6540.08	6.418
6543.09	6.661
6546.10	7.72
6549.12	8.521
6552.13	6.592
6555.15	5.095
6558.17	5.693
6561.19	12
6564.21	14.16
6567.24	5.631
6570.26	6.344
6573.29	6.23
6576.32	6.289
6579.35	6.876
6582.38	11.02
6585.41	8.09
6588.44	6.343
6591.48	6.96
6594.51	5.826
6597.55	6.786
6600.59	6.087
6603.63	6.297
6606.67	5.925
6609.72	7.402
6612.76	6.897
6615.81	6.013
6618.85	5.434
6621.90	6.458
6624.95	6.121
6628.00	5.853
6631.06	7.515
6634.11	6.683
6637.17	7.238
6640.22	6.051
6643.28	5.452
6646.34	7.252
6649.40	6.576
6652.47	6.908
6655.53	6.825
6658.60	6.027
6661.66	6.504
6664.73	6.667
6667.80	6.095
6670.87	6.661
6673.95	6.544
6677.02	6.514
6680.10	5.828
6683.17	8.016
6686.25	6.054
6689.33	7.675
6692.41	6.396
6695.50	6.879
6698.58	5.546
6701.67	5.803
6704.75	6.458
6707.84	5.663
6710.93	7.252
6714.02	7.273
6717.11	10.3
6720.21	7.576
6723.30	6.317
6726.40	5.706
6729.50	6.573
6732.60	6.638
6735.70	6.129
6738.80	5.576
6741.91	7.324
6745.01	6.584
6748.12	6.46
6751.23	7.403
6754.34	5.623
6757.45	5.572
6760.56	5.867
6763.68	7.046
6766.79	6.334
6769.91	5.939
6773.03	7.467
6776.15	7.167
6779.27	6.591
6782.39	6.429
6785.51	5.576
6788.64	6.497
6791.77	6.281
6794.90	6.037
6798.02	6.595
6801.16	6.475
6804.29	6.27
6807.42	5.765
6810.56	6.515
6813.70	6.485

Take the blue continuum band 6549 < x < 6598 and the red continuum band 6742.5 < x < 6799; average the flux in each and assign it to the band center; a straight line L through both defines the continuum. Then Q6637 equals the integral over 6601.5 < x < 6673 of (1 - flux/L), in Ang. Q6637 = 7.1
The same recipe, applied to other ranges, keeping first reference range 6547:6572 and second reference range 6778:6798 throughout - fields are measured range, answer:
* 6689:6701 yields 0.9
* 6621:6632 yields 1.5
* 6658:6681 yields 2.5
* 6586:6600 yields 2.1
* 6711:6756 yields -1.0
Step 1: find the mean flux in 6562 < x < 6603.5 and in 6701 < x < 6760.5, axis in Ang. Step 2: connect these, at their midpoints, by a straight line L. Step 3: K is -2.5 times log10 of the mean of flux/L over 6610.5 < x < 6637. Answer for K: 0.13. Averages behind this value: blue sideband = 7.47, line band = 6.45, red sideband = 6.64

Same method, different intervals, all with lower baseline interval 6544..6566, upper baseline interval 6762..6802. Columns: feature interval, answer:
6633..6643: 0.188 mag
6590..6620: 0.250 mag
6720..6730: 0.095 mag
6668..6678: 0.144 mag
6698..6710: 0.199 mag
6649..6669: 0.161 mag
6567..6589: 0.144 mag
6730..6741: 0.111 mag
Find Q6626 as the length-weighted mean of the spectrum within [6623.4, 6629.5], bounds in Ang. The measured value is 5.99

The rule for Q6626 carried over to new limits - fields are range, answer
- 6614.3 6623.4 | 5.97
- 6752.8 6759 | 5.6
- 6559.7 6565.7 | 13.1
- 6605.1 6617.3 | 6.56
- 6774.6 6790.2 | 6.45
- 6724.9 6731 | 6.14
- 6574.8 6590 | 7.72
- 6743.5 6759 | 6.33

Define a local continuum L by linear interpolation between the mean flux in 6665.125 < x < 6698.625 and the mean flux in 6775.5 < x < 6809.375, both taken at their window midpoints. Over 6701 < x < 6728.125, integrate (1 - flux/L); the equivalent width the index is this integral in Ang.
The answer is -1.82 Ang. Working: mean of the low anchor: 6.61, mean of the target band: 6.96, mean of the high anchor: 6.31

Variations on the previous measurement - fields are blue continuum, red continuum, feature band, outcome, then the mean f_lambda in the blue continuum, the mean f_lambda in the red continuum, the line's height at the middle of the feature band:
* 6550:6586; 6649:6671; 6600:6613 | 1.37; 7.84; 6.52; 7.29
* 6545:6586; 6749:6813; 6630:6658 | 2.45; 7.87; 6.37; 7.33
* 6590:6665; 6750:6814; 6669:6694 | -1.05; 6.47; 6.37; 6.43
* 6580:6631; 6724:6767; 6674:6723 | -2.89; 6.74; 6.34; 6.48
